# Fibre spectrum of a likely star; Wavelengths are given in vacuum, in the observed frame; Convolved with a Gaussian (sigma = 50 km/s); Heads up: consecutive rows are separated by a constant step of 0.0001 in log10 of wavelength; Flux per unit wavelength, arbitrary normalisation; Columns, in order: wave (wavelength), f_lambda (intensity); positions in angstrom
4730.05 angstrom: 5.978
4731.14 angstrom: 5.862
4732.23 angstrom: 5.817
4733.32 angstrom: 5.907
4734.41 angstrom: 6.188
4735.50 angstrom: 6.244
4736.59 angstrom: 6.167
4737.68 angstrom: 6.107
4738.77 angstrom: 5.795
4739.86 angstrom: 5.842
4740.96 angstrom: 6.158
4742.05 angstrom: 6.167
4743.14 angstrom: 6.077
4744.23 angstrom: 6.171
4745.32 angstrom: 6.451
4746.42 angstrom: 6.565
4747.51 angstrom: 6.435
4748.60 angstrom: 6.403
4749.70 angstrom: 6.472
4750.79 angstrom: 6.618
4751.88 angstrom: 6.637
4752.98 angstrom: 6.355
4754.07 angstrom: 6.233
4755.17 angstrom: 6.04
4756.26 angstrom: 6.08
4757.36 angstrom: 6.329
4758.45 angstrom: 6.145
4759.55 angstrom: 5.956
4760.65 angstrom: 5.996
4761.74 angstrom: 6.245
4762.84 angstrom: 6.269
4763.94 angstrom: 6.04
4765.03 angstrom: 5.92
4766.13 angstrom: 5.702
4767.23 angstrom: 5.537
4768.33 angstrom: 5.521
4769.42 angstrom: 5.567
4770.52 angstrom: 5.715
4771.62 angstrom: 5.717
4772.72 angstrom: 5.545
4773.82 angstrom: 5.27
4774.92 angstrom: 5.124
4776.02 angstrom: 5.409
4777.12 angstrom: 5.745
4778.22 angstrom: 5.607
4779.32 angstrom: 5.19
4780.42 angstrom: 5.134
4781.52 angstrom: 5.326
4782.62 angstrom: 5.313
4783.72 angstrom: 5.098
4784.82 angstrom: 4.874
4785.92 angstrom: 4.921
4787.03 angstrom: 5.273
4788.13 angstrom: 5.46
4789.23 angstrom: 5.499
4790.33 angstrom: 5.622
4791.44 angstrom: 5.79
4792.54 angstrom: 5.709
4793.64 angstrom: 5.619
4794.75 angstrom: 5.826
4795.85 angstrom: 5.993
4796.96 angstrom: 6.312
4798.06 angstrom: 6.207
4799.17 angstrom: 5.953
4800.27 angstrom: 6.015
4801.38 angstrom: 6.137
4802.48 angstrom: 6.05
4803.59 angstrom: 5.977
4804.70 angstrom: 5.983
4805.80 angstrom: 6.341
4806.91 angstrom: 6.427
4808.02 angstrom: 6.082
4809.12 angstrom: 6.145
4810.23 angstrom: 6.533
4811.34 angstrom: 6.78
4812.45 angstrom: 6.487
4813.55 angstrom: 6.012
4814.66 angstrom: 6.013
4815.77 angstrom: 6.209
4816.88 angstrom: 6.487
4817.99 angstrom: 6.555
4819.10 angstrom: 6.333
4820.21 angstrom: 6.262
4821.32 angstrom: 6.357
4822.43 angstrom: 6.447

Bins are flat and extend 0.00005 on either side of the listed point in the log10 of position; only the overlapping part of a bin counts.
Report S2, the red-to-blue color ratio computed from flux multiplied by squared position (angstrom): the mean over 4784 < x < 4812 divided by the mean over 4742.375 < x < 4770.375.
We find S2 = 1.0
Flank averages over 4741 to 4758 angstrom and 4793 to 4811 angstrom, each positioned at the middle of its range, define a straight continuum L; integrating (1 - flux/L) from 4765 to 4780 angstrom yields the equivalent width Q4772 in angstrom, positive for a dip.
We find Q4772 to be 1.7 angstrom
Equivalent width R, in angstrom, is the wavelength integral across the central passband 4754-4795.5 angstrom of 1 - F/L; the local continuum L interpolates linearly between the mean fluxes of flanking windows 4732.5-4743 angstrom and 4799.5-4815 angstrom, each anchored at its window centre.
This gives 3.4 angstrom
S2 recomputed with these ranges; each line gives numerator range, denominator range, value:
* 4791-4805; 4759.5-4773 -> 1.04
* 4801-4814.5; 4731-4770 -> 1.05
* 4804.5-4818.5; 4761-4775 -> 1.12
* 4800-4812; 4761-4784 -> 1.13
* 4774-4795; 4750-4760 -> 0.87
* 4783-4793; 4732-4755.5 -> 0.88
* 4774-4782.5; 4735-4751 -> 0.87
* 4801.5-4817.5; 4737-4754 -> 1.02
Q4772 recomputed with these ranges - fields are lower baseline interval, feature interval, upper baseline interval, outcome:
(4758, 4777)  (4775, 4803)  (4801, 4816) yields 1.89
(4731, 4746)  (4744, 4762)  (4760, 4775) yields -1.20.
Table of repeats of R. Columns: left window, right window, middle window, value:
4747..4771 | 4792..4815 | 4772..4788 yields 2.17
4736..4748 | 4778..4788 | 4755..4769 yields -0.69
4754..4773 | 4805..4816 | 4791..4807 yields 0.50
